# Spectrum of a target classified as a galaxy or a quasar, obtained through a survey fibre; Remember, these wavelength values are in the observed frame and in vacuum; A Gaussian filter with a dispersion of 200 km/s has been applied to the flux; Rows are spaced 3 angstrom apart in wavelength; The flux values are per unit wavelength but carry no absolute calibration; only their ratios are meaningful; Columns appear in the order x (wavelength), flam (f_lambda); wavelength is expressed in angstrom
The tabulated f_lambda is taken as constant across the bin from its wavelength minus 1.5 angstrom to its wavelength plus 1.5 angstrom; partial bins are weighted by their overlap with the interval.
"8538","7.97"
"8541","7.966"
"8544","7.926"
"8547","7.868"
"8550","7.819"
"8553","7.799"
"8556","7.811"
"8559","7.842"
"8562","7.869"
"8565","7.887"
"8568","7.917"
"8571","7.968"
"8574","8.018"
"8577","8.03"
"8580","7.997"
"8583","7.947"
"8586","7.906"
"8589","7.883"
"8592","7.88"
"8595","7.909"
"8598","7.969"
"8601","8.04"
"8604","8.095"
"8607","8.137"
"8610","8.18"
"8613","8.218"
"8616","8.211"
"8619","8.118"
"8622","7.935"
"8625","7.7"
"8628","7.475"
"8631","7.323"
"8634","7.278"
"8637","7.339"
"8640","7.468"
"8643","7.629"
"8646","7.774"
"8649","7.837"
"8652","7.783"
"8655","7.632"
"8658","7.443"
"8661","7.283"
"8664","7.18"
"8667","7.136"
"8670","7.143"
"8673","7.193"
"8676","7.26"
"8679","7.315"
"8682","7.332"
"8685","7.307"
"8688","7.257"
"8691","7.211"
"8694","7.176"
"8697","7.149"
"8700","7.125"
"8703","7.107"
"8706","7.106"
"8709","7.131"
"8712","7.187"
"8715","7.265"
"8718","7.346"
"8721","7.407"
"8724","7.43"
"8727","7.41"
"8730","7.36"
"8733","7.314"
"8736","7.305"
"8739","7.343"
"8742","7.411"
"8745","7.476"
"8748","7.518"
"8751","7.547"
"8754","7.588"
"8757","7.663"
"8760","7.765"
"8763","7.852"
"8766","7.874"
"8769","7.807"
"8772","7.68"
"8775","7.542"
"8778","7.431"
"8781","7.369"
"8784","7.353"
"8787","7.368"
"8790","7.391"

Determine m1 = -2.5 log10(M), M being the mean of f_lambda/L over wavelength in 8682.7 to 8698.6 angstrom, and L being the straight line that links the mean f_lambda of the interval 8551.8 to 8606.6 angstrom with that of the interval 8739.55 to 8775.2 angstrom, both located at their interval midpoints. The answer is 0.08 mag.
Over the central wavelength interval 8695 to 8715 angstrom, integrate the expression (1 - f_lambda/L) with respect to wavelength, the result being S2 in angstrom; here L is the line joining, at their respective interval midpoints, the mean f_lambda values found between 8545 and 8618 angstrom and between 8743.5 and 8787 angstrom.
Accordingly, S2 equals 1.5 angstrom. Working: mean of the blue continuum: 7.97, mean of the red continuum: 7.6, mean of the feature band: 7.15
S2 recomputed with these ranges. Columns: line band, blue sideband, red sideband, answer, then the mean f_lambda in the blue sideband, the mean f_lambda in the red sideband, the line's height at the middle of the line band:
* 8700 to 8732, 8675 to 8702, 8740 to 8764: 0.52 angstrom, 7.23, 7.59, 7.39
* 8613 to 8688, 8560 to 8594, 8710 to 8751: 1.50 angstrom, 7.93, 7.37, 7.66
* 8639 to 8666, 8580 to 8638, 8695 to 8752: 0.39 angstrom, 7.88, 7.31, 7.66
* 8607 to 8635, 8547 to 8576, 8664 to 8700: -1.10 angstrom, 7.88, 7.22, 7.56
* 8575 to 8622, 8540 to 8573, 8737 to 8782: -1.27 angstrom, 7.88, 7.59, 7.82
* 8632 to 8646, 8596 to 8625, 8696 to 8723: 0.65 angstrom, 8.08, 7.21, 7.83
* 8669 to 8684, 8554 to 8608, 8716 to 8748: 0.67 angstrom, 7.95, 7.38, 7.59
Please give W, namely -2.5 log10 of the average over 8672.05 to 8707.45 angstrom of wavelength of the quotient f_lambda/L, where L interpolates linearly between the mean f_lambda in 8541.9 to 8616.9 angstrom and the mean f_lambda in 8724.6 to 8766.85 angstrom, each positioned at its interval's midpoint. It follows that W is 0.07 mag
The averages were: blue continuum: 7.96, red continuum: 7.52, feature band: 7.21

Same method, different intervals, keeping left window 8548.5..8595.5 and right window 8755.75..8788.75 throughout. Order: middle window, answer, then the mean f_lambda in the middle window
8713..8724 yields 0.05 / 7.34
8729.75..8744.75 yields 0.04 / 7.36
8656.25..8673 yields 0.08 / 7.24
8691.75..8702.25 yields 0.08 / 7.15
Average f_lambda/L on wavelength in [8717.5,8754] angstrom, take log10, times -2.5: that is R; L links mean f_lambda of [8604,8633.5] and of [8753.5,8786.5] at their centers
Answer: 0.04 mag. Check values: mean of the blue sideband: 7.91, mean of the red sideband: 7.62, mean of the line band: 7.41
